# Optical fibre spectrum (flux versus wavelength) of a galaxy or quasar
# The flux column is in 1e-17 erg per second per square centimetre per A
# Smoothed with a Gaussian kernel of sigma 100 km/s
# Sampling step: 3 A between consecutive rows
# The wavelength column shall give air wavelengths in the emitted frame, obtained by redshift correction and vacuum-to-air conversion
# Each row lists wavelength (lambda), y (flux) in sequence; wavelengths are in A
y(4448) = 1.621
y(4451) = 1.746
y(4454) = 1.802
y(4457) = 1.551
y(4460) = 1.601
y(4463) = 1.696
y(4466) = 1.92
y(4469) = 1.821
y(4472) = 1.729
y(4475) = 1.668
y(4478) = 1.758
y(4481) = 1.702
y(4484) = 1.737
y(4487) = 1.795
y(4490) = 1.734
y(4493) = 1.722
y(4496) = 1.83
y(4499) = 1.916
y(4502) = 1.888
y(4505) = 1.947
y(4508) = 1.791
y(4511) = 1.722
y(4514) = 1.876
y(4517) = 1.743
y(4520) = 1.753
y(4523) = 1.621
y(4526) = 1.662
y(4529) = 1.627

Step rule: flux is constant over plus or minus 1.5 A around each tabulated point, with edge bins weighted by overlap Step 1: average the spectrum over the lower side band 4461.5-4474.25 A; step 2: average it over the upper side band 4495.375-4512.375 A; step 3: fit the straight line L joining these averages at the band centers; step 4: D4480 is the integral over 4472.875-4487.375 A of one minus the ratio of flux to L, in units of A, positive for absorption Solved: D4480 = 0.6 A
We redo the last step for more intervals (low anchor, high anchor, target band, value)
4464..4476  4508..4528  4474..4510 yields -0.63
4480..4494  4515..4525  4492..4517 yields -1.57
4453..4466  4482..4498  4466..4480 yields -0.32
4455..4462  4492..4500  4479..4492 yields 0.14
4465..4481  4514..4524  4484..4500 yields -0.33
